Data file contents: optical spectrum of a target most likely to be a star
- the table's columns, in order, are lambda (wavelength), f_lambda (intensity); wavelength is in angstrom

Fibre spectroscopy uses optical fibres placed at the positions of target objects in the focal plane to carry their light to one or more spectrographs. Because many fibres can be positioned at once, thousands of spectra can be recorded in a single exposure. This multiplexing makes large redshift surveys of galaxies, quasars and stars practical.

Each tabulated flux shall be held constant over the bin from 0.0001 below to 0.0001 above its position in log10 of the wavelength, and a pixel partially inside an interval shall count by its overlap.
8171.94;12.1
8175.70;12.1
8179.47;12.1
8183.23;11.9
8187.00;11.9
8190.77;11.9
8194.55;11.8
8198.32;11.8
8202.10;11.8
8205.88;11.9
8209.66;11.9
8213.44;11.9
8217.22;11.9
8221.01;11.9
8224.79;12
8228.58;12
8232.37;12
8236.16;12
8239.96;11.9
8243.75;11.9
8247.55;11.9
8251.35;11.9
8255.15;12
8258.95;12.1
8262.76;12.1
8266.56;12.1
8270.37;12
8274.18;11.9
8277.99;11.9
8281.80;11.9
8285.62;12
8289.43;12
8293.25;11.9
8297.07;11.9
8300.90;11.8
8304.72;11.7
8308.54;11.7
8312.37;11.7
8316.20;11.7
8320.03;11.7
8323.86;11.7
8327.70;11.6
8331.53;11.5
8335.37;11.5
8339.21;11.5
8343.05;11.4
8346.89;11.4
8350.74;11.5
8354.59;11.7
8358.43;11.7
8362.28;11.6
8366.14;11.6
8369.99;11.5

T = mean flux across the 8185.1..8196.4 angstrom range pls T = 11.9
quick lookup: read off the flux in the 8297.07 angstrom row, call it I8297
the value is 11.9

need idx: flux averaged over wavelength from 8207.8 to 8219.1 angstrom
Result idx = 11.9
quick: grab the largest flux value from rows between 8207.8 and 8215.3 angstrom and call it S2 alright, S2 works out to 11.9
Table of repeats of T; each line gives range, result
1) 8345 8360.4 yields 11.6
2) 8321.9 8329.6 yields 11.6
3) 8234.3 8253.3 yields 11.9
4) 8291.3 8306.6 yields 11.8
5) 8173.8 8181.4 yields 12.1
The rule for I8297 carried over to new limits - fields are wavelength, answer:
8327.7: 11.6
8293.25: 11.9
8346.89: 11.4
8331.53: 11.5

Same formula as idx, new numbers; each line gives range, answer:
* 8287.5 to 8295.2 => 12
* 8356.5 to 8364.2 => 11.7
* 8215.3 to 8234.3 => 12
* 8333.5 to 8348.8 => 11.5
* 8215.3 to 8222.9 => 11.9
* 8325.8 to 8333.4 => 11.6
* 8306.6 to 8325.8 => 11.7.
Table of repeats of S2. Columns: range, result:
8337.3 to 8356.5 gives 11.7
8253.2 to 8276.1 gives 12.1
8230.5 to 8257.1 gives 12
